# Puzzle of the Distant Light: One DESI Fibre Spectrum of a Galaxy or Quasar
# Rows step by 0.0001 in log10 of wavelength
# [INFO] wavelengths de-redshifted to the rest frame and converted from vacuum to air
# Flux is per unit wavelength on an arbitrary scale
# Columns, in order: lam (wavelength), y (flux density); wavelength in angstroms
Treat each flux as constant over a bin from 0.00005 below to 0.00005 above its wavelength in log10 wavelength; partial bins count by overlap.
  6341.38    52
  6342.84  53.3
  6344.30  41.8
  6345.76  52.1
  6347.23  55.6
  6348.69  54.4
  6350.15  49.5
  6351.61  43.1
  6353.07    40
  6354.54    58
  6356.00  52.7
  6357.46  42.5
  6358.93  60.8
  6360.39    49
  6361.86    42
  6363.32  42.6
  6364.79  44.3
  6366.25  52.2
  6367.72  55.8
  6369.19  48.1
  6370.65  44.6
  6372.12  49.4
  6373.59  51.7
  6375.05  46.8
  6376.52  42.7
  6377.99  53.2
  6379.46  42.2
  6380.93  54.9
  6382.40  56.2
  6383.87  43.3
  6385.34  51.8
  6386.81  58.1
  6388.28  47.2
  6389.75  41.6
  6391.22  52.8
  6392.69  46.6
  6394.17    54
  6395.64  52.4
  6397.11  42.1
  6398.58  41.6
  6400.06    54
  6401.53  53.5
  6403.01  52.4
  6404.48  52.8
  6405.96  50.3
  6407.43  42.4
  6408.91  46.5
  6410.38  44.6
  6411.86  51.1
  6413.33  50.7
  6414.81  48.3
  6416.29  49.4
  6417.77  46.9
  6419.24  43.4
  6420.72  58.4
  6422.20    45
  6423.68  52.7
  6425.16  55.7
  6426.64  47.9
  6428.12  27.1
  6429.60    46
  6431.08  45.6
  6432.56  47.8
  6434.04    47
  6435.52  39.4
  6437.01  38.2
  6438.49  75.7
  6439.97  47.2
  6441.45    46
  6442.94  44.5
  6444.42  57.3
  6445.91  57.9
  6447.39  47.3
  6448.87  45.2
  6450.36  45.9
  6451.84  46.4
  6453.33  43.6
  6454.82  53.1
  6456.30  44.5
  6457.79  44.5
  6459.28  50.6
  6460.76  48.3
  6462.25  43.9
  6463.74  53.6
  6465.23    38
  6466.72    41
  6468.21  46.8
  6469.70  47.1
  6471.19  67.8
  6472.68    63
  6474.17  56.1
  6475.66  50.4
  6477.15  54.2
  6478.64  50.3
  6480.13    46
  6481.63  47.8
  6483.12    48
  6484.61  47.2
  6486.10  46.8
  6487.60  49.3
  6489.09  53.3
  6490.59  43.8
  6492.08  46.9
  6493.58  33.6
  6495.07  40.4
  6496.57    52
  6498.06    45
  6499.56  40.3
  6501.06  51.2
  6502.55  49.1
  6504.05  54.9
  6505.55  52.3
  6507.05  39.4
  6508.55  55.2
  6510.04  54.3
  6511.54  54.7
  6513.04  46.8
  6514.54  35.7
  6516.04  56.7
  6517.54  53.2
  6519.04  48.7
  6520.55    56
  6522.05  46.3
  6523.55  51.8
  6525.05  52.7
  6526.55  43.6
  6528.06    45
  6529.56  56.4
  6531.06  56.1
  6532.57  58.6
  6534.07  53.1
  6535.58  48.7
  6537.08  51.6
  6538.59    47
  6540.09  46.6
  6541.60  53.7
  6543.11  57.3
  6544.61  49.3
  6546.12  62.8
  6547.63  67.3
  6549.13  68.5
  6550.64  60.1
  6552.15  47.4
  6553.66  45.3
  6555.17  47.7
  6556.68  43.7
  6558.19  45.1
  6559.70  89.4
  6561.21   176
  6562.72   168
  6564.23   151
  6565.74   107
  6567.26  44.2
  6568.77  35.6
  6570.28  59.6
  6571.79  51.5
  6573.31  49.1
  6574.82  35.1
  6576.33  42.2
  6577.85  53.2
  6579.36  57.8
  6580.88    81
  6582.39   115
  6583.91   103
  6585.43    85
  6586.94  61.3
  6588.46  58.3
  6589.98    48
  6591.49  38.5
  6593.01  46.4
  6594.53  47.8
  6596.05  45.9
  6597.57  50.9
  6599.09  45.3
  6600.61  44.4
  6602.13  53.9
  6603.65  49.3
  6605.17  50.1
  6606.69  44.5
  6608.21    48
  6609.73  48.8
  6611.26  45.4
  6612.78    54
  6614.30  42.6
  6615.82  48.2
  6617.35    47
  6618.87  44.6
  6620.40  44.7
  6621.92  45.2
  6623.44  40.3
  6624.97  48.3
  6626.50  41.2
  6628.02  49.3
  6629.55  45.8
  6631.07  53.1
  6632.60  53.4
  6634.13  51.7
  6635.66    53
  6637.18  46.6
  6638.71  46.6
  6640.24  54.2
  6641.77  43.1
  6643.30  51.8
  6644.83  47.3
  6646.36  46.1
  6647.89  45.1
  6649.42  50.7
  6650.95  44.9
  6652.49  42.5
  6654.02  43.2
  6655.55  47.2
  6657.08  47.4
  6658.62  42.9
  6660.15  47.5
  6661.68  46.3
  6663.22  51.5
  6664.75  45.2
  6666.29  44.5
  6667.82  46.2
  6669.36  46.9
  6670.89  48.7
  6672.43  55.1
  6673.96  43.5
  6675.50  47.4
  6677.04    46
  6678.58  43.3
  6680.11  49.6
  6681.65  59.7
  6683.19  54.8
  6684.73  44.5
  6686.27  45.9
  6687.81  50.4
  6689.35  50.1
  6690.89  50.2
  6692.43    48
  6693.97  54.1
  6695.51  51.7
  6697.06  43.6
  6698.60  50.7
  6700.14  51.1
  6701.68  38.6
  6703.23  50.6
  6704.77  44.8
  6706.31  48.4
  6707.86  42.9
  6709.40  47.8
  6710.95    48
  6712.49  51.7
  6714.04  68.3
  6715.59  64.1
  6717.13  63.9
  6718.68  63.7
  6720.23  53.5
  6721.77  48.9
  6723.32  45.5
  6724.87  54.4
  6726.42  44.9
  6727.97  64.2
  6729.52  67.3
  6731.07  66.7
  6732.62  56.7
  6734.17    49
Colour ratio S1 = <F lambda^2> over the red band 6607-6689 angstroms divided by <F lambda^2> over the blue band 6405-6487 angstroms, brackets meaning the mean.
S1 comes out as 1.04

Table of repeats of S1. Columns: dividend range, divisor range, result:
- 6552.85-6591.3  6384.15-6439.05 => 1.59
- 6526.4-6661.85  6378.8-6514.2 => 1.20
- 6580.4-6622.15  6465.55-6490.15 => 1.12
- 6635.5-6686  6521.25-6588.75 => 0.75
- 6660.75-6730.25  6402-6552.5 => 1.09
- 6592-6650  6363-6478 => 1.04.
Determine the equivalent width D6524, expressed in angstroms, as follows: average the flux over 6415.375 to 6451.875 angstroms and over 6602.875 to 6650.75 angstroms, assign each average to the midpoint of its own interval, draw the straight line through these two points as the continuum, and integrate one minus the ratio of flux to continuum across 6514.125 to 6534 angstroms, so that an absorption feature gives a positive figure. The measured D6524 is -1.3 angstroms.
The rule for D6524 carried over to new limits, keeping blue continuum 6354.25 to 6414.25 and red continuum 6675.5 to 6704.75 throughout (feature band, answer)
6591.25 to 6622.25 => 1.2 angstroms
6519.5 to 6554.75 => -3.0 angstroms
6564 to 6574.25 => -3.6 angstroms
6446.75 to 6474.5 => 0.3 angstroms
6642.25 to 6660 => 1.0 angstroms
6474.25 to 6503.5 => 1.0 angstroms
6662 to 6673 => 0.2 angstroms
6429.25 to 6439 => 0.2 angstroms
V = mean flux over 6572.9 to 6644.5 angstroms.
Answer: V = 52.2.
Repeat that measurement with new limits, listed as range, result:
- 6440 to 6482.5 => 49.3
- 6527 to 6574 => 65.8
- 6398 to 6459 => 48.3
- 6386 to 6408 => 49.5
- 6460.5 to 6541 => 49.4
